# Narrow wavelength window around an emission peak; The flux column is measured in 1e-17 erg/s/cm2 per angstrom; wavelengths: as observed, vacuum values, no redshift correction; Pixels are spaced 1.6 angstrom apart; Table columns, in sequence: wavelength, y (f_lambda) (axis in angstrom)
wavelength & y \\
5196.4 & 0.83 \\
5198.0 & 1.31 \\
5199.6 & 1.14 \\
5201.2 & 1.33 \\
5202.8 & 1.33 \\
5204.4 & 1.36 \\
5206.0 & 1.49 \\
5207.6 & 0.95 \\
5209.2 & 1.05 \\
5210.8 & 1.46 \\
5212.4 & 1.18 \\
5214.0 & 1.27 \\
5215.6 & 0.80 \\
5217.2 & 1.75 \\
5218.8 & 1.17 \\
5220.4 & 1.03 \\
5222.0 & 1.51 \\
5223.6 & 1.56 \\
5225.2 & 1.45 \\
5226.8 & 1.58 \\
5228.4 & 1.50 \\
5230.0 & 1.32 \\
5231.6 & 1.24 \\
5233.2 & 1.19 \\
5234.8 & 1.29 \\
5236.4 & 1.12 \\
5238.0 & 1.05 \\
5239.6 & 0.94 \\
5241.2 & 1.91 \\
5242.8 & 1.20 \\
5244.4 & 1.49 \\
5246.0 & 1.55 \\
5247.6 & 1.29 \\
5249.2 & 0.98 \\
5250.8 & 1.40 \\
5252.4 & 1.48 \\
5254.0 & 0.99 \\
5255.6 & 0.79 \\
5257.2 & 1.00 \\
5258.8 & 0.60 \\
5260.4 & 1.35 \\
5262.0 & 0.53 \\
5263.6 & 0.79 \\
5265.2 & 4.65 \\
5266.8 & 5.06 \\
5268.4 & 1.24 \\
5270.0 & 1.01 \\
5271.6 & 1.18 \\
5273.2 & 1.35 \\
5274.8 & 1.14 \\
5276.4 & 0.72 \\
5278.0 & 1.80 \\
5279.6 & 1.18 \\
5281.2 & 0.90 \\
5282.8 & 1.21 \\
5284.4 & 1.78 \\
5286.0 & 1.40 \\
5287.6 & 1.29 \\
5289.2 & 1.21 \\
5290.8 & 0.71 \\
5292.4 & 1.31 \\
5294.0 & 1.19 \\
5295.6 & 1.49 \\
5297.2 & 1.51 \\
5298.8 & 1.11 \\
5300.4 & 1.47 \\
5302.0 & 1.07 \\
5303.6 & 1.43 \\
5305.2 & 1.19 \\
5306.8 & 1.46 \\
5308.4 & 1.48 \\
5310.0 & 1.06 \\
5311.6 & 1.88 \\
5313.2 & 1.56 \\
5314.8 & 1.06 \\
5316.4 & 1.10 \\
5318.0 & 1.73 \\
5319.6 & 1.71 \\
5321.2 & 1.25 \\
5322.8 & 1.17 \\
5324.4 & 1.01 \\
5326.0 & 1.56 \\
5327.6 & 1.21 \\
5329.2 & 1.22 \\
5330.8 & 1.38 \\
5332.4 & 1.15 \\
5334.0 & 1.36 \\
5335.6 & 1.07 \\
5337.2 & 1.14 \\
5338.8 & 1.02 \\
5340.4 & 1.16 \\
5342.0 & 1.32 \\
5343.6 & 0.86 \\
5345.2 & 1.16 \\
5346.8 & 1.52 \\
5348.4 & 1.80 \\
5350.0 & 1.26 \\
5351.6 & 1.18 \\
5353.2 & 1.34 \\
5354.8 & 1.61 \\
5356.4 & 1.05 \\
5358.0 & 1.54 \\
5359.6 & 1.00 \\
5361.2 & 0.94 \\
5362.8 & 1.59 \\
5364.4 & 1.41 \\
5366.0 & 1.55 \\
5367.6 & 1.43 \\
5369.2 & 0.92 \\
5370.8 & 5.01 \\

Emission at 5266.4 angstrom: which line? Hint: H-beta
